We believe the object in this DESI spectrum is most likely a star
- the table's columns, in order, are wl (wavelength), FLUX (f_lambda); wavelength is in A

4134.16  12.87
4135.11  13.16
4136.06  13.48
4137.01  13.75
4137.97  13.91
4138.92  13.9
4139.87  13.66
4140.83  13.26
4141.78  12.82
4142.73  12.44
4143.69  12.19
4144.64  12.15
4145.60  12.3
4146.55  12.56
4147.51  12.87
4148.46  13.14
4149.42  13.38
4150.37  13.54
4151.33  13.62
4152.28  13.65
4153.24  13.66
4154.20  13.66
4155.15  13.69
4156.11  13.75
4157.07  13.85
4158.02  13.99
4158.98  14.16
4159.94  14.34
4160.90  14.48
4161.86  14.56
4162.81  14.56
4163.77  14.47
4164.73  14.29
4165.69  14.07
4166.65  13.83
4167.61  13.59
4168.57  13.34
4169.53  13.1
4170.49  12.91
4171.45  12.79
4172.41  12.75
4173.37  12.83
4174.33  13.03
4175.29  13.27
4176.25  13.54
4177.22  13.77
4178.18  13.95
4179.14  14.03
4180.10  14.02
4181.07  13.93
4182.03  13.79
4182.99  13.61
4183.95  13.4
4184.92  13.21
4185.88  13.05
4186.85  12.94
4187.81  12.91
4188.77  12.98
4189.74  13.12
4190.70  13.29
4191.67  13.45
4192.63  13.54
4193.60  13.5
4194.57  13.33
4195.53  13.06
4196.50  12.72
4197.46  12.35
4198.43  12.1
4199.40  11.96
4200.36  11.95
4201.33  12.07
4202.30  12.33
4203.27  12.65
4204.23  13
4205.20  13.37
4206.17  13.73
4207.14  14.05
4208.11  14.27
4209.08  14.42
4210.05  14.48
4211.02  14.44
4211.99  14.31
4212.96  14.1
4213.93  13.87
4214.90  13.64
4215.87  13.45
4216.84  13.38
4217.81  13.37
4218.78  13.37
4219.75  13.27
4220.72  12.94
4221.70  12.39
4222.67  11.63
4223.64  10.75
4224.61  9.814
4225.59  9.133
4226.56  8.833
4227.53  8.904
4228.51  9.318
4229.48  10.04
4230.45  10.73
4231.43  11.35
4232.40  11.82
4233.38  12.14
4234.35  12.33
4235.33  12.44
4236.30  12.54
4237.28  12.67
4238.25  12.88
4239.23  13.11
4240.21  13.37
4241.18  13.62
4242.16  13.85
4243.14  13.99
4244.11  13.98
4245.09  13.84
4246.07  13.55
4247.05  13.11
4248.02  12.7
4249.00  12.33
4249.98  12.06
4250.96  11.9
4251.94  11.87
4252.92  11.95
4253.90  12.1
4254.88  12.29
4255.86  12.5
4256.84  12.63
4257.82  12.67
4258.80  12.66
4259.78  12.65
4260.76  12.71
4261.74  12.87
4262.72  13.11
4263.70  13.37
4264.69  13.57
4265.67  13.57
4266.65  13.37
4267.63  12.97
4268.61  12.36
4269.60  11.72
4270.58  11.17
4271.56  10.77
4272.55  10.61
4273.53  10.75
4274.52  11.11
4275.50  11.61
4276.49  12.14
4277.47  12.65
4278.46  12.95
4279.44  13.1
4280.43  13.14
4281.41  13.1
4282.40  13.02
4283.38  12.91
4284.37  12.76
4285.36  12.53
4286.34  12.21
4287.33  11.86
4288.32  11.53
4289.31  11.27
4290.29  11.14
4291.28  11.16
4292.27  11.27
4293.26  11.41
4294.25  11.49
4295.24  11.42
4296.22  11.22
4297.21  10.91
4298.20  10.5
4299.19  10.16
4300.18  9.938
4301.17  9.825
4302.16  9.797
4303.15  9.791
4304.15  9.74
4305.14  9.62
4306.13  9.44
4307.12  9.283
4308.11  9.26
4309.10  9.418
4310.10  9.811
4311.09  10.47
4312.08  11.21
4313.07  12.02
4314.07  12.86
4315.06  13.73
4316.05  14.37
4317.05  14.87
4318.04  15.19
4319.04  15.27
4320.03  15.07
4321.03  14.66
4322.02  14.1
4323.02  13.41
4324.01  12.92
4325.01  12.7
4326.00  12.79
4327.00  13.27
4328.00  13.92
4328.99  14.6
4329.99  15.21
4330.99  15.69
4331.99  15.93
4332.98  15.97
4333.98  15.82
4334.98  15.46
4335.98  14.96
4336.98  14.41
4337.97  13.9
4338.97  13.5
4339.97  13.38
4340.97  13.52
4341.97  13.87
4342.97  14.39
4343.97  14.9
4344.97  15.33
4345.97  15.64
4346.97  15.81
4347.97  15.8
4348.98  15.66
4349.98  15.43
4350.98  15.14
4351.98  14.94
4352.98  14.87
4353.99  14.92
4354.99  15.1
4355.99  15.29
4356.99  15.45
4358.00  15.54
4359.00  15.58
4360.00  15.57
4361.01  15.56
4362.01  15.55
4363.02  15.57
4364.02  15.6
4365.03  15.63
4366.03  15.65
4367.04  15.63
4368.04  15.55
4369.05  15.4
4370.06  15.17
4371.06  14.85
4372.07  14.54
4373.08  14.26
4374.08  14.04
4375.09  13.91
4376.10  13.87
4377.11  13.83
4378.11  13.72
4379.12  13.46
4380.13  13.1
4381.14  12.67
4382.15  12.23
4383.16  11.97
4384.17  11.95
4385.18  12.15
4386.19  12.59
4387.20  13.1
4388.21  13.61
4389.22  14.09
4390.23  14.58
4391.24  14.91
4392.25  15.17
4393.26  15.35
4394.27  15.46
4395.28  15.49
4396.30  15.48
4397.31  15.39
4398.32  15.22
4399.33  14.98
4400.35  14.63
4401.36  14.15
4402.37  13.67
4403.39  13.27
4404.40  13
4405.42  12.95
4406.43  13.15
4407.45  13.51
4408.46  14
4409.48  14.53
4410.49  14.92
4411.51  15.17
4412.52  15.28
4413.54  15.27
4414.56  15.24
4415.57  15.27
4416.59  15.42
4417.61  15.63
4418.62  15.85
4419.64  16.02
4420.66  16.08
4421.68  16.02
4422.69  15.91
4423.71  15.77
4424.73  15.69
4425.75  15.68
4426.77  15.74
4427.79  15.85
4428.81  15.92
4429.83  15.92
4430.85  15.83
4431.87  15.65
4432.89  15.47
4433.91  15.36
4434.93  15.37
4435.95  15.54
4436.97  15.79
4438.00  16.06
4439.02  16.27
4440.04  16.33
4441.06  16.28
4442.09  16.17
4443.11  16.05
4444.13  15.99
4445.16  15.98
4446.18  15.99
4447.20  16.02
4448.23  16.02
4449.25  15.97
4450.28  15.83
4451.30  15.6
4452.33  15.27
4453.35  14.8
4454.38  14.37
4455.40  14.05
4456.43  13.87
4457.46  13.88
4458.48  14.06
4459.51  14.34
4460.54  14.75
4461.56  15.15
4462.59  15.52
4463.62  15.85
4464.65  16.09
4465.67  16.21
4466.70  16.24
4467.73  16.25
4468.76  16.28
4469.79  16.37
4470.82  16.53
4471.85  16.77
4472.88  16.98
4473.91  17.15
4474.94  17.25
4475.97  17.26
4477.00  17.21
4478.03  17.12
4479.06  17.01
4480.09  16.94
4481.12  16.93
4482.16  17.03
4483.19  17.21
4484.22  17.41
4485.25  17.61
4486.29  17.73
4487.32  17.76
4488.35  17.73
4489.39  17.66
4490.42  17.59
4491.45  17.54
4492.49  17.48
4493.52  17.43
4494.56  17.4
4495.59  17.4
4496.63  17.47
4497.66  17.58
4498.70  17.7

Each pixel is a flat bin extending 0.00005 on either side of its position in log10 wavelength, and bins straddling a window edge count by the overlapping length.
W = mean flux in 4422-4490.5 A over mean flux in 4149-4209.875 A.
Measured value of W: 1.2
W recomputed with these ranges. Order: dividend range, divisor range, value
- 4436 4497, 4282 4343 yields 1.30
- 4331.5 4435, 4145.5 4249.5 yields 1.13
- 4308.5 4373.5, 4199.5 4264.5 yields 1.15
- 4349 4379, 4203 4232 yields 1.21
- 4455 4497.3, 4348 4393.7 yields 1.14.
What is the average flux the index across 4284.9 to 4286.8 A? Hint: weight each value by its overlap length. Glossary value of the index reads 12.4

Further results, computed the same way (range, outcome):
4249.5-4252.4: 11.9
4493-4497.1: 17.4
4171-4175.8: 13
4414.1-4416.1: 15.3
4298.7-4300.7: 10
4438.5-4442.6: 16.3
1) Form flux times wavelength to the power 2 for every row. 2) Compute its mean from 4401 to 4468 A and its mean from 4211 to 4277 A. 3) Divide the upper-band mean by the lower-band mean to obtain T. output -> 1.35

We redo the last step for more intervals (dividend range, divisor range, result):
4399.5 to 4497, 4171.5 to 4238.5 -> 1.39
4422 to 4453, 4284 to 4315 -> 1.56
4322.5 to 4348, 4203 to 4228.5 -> 1.21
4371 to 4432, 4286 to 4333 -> 1.25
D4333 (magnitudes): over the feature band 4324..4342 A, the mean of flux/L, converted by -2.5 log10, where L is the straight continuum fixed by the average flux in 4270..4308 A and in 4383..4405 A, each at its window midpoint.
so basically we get -0.15 mag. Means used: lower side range 11.3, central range 14.4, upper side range 14.1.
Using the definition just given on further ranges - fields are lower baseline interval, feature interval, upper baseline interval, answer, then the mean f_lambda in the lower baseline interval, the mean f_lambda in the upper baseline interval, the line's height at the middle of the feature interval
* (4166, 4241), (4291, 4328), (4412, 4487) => 0.20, 12.8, 15.9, 14.2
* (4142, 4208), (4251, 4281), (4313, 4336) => 0.13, 13.3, 14.4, 14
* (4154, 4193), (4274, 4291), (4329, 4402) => 0.16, 13.6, 14.7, 14.2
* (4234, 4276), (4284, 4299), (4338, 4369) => 0.18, 12.6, 15.1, 13.5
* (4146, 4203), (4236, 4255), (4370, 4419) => 0.06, 13.4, 14.2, 13.6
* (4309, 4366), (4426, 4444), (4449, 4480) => -0.02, 14.5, 15.8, 15.5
